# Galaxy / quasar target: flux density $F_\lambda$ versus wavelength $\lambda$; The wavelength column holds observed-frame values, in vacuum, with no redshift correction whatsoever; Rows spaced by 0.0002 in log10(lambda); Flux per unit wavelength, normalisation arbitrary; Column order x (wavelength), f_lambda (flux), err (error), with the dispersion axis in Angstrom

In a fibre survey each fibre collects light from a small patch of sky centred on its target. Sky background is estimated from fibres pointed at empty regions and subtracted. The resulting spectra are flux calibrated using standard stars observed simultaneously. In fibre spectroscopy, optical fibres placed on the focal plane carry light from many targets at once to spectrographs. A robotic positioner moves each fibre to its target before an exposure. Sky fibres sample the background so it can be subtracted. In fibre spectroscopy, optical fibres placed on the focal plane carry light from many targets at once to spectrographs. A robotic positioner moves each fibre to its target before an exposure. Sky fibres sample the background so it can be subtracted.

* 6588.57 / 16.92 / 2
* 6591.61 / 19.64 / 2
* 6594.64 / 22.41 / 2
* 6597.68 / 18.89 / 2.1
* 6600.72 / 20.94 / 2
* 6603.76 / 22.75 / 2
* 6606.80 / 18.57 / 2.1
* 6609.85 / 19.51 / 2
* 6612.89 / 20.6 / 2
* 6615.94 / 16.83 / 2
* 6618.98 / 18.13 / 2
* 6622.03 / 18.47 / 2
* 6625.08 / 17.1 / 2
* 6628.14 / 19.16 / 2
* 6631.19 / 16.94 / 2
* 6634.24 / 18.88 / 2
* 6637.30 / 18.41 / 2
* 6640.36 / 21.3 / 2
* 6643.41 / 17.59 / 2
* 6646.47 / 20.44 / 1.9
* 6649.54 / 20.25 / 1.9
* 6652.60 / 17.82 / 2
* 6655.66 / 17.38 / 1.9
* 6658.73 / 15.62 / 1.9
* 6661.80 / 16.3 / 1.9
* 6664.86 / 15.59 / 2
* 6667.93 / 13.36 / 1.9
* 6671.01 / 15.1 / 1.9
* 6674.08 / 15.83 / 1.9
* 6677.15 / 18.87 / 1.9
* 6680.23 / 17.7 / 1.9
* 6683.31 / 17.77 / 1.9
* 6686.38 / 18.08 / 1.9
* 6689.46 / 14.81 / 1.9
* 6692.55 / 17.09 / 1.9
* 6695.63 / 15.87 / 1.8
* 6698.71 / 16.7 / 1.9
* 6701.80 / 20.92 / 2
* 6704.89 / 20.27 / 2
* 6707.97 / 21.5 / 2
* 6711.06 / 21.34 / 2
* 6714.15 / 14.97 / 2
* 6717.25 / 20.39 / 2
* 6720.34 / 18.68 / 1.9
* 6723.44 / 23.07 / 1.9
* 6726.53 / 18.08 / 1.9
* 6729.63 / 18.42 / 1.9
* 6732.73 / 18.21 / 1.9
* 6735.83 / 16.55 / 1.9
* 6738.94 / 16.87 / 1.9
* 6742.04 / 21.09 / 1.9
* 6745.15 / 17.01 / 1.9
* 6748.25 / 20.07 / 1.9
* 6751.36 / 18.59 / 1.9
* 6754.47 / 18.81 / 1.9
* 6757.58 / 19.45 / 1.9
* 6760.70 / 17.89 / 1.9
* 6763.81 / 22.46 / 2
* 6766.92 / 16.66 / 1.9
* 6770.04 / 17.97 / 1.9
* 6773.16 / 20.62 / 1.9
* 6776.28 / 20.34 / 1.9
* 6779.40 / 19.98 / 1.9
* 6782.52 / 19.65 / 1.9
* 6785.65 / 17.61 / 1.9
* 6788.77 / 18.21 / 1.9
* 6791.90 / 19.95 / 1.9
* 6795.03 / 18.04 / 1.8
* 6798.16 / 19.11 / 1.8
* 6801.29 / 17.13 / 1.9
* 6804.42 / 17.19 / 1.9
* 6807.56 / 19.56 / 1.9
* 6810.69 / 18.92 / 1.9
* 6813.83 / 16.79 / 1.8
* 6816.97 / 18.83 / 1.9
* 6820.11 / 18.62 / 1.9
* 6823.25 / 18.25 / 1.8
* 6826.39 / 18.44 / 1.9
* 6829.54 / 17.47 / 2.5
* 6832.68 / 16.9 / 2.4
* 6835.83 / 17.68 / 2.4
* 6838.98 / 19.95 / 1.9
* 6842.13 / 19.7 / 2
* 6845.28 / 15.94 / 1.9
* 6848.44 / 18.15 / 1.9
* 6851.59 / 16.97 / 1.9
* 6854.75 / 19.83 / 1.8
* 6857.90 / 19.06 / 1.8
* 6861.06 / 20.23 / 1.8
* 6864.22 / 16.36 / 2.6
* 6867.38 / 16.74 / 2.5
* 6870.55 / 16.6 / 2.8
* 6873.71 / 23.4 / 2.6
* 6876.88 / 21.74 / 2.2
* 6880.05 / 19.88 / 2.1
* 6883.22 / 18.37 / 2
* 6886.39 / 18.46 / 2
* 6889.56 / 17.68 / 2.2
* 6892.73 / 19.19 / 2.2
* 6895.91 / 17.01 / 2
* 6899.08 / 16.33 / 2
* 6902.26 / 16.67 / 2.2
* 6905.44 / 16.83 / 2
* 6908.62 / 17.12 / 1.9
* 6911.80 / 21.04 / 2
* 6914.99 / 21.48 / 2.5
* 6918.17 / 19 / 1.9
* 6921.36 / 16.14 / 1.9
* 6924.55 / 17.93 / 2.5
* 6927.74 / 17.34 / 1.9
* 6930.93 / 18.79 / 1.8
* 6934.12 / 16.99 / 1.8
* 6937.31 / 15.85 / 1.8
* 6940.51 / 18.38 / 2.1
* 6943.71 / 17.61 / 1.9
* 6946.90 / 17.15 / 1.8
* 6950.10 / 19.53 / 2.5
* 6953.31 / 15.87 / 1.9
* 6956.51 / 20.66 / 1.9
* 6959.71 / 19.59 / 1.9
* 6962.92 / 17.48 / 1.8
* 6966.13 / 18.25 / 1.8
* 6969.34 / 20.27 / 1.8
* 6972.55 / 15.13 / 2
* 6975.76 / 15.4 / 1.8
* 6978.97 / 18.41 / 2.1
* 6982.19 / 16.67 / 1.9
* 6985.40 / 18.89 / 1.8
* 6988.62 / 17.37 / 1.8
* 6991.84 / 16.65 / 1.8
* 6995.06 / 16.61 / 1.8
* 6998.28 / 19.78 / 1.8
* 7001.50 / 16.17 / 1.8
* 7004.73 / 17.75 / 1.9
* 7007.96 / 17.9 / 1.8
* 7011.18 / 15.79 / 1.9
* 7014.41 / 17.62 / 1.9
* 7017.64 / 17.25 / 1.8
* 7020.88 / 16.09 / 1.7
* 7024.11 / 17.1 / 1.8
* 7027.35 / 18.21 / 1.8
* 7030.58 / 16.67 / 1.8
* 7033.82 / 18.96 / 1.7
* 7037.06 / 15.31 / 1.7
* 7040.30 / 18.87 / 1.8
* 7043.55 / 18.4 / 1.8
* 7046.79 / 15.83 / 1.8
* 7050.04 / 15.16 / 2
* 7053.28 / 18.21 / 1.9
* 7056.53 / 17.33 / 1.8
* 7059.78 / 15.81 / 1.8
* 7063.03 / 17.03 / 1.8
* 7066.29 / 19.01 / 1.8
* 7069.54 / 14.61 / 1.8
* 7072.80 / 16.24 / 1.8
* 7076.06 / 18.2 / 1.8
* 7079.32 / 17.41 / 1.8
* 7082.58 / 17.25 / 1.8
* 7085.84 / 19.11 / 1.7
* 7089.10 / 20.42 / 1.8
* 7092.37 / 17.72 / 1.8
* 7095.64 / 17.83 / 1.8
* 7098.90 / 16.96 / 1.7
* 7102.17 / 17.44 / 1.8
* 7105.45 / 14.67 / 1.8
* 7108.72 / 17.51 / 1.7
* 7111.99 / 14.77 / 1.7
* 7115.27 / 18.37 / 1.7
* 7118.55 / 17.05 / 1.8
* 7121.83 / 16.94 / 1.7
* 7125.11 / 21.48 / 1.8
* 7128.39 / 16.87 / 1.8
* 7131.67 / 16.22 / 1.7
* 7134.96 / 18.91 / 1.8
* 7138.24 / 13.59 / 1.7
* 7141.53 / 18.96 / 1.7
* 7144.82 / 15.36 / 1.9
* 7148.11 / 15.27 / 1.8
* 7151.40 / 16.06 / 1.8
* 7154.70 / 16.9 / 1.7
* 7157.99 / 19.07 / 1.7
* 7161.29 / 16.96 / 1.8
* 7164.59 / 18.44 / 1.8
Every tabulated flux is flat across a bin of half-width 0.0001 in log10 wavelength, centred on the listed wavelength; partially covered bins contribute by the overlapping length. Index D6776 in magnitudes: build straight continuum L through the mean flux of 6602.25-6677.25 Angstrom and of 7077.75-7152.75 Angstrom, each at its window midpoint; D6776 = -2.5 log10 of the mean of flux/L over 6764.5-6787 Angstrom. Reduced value -0.08 mag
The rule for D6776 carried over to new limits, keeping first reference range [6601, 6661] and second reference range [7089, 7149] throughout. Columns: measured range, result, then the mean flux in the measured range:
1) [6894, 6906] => 0.07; 16.8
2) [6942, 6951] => -0.02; 18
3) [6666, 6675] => 0.25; 14.7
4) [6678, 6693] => 0.08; 17.2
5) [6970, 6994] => 0.03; 17.1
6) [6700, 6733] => -0.07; 19.7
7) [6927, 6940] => 0.02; 17.3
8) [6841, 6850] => 0.01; 17.8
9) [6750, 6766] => -0.06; 19.3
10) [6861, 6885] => -0.07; 19.1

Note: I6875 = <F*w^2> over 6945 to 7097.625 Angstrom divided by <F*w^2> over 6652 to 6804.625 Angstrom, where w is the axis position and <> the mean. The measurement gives 1.0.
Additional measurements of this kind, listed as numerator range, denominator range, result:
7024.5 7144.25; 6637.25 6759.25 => 1.07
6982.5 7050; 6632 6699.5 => 1.11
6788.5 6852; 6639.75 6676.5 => 1.11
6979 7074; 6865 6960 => 0.97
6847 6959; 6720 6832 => 1.01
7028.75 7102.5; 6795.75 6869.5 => 1.02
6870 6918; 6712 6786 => 1.04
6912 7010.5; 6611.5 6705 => 1.10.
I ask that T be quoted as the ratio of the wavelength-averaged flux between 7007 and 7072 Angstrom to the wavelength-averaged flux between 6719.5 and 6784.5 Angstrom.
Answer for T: 0.9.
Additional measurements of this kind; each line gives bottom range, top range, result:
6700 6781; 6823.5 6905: 0.95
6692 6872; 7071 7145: 0.94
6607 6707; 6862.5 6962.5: 1.02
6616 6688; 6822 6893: 1.05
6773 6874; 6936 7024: 0.95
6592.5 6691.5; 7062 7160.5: 0.95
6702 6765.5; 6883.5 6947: 0.93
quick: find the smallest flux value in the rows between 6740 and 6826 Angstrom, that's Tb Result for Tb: 16.66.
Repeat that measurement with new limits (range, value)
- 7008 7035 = 15.79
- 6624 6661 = 15.62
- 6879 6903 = 16.33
